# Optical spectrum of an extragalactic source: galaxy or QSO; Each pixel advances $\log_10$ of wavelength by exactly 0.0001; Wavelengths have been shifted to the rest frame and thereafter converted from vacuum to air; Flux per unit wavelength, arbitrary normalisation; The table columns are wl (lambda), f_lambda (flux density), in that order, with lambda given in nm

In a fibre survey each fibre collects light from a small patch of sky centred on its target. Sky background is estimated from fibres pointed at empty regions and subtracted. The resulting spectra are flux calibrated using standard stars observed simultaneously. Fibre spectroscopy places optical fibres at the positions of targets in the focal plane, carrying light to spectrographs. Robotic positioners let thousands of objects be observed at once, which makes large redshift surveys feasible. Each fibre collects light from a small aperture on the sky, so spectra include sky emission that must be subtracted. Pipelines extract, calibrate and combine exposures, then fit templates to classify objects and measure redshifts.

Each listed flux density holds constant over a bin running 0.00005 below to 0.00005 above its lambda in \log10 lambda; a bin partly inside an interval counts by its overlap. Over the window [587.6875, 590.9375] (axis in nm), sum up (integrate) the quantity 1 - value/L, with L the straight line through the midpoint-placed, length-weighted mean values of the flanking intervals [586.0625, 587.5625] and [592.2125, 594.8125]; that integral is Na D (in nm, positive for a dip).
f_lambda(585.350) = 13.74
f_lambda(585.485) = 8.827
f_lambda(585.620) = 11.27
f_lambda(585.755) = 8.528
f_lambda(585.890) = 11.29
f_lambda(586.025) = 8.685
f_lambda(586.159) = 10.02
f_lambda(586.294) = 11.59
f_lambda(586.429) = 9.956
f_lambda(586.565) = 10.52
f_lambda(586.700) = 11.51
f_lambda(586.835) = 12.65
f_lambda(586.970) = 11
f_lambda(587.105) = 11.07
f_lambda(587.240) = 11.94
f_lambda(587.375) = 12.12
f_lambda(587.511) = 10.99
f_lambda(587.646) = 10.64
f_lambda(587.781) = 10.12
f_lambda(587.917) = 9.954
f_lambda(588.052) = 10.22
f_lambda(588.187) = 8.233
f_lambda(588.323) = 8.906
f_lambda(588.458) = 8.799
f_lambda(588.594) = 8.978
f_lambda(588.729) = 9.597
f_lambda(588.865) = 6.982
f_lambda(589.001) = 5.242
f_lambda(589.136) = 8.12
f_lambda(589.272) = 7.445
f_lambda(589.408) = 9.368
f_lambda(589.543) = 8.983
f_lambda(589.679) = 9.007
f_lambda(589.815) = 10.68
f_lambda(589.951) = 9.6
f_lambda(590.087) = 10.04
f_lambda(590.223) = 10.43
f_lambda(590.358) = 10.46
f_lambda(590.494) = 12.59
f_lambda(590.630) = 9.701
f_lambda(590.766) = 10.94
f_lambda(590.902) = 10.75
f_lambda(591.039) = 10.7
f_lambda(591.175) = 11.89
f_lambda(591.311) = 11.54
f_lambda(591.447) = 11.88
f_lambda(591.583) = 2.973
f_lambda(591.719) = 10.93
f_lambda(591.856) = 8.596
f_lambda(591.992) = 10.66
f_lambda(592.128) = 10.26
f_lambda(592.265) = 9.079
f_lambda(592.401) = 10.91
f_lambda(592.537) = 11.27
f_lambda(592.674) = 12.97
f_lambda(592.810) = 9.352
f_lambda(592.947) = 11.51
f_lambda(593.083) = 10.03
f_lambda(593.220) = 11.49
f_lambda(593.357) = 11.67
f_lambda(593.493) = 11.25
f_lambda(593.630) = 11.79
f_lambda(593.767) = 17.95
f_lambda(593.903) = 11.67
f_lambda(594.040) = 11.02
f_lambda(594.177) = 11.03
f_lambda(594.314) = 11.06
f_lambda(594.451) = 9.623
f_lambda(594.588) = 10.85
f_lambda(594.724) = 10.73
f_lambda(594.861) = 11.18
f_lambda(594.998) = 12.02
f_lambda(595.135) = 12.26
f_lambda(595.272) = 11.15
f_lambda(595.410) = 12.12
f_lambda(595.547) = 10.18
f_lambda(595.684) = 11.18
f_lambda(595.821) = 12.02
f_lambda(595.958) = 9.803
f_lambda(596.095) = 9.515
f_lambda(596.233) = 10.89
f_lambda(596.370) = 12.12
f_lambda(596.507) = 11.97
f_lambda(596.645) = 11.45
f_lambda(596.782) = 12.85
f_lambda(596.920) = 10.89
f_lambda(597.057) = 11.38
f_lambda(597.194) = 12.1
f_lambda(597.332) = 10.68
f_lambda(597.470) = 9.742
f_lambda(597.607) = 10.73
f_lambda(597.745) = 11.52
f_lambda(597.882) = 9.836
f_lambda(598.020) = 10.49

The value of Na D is 0.54 nm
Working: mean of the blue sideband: 11.2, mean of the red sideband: 11.3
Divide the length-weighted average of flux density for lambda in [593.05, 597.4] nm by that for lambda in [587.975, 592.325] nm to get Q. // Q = 1.2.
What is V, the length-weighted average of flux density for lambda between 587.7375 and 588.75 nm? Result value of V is 9.32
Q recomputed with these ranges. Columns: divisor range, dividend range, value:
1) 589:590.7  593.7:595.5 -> 1.23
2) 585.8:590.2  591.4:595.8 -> 1.12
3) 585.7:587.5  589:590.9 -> 0.89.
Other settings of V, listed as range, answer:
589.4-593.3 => 10.3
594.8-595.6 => 11.5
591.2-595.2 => 11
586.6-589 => 10.1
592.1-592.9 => 10.7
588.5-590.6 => 9.17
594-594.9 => 10.8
